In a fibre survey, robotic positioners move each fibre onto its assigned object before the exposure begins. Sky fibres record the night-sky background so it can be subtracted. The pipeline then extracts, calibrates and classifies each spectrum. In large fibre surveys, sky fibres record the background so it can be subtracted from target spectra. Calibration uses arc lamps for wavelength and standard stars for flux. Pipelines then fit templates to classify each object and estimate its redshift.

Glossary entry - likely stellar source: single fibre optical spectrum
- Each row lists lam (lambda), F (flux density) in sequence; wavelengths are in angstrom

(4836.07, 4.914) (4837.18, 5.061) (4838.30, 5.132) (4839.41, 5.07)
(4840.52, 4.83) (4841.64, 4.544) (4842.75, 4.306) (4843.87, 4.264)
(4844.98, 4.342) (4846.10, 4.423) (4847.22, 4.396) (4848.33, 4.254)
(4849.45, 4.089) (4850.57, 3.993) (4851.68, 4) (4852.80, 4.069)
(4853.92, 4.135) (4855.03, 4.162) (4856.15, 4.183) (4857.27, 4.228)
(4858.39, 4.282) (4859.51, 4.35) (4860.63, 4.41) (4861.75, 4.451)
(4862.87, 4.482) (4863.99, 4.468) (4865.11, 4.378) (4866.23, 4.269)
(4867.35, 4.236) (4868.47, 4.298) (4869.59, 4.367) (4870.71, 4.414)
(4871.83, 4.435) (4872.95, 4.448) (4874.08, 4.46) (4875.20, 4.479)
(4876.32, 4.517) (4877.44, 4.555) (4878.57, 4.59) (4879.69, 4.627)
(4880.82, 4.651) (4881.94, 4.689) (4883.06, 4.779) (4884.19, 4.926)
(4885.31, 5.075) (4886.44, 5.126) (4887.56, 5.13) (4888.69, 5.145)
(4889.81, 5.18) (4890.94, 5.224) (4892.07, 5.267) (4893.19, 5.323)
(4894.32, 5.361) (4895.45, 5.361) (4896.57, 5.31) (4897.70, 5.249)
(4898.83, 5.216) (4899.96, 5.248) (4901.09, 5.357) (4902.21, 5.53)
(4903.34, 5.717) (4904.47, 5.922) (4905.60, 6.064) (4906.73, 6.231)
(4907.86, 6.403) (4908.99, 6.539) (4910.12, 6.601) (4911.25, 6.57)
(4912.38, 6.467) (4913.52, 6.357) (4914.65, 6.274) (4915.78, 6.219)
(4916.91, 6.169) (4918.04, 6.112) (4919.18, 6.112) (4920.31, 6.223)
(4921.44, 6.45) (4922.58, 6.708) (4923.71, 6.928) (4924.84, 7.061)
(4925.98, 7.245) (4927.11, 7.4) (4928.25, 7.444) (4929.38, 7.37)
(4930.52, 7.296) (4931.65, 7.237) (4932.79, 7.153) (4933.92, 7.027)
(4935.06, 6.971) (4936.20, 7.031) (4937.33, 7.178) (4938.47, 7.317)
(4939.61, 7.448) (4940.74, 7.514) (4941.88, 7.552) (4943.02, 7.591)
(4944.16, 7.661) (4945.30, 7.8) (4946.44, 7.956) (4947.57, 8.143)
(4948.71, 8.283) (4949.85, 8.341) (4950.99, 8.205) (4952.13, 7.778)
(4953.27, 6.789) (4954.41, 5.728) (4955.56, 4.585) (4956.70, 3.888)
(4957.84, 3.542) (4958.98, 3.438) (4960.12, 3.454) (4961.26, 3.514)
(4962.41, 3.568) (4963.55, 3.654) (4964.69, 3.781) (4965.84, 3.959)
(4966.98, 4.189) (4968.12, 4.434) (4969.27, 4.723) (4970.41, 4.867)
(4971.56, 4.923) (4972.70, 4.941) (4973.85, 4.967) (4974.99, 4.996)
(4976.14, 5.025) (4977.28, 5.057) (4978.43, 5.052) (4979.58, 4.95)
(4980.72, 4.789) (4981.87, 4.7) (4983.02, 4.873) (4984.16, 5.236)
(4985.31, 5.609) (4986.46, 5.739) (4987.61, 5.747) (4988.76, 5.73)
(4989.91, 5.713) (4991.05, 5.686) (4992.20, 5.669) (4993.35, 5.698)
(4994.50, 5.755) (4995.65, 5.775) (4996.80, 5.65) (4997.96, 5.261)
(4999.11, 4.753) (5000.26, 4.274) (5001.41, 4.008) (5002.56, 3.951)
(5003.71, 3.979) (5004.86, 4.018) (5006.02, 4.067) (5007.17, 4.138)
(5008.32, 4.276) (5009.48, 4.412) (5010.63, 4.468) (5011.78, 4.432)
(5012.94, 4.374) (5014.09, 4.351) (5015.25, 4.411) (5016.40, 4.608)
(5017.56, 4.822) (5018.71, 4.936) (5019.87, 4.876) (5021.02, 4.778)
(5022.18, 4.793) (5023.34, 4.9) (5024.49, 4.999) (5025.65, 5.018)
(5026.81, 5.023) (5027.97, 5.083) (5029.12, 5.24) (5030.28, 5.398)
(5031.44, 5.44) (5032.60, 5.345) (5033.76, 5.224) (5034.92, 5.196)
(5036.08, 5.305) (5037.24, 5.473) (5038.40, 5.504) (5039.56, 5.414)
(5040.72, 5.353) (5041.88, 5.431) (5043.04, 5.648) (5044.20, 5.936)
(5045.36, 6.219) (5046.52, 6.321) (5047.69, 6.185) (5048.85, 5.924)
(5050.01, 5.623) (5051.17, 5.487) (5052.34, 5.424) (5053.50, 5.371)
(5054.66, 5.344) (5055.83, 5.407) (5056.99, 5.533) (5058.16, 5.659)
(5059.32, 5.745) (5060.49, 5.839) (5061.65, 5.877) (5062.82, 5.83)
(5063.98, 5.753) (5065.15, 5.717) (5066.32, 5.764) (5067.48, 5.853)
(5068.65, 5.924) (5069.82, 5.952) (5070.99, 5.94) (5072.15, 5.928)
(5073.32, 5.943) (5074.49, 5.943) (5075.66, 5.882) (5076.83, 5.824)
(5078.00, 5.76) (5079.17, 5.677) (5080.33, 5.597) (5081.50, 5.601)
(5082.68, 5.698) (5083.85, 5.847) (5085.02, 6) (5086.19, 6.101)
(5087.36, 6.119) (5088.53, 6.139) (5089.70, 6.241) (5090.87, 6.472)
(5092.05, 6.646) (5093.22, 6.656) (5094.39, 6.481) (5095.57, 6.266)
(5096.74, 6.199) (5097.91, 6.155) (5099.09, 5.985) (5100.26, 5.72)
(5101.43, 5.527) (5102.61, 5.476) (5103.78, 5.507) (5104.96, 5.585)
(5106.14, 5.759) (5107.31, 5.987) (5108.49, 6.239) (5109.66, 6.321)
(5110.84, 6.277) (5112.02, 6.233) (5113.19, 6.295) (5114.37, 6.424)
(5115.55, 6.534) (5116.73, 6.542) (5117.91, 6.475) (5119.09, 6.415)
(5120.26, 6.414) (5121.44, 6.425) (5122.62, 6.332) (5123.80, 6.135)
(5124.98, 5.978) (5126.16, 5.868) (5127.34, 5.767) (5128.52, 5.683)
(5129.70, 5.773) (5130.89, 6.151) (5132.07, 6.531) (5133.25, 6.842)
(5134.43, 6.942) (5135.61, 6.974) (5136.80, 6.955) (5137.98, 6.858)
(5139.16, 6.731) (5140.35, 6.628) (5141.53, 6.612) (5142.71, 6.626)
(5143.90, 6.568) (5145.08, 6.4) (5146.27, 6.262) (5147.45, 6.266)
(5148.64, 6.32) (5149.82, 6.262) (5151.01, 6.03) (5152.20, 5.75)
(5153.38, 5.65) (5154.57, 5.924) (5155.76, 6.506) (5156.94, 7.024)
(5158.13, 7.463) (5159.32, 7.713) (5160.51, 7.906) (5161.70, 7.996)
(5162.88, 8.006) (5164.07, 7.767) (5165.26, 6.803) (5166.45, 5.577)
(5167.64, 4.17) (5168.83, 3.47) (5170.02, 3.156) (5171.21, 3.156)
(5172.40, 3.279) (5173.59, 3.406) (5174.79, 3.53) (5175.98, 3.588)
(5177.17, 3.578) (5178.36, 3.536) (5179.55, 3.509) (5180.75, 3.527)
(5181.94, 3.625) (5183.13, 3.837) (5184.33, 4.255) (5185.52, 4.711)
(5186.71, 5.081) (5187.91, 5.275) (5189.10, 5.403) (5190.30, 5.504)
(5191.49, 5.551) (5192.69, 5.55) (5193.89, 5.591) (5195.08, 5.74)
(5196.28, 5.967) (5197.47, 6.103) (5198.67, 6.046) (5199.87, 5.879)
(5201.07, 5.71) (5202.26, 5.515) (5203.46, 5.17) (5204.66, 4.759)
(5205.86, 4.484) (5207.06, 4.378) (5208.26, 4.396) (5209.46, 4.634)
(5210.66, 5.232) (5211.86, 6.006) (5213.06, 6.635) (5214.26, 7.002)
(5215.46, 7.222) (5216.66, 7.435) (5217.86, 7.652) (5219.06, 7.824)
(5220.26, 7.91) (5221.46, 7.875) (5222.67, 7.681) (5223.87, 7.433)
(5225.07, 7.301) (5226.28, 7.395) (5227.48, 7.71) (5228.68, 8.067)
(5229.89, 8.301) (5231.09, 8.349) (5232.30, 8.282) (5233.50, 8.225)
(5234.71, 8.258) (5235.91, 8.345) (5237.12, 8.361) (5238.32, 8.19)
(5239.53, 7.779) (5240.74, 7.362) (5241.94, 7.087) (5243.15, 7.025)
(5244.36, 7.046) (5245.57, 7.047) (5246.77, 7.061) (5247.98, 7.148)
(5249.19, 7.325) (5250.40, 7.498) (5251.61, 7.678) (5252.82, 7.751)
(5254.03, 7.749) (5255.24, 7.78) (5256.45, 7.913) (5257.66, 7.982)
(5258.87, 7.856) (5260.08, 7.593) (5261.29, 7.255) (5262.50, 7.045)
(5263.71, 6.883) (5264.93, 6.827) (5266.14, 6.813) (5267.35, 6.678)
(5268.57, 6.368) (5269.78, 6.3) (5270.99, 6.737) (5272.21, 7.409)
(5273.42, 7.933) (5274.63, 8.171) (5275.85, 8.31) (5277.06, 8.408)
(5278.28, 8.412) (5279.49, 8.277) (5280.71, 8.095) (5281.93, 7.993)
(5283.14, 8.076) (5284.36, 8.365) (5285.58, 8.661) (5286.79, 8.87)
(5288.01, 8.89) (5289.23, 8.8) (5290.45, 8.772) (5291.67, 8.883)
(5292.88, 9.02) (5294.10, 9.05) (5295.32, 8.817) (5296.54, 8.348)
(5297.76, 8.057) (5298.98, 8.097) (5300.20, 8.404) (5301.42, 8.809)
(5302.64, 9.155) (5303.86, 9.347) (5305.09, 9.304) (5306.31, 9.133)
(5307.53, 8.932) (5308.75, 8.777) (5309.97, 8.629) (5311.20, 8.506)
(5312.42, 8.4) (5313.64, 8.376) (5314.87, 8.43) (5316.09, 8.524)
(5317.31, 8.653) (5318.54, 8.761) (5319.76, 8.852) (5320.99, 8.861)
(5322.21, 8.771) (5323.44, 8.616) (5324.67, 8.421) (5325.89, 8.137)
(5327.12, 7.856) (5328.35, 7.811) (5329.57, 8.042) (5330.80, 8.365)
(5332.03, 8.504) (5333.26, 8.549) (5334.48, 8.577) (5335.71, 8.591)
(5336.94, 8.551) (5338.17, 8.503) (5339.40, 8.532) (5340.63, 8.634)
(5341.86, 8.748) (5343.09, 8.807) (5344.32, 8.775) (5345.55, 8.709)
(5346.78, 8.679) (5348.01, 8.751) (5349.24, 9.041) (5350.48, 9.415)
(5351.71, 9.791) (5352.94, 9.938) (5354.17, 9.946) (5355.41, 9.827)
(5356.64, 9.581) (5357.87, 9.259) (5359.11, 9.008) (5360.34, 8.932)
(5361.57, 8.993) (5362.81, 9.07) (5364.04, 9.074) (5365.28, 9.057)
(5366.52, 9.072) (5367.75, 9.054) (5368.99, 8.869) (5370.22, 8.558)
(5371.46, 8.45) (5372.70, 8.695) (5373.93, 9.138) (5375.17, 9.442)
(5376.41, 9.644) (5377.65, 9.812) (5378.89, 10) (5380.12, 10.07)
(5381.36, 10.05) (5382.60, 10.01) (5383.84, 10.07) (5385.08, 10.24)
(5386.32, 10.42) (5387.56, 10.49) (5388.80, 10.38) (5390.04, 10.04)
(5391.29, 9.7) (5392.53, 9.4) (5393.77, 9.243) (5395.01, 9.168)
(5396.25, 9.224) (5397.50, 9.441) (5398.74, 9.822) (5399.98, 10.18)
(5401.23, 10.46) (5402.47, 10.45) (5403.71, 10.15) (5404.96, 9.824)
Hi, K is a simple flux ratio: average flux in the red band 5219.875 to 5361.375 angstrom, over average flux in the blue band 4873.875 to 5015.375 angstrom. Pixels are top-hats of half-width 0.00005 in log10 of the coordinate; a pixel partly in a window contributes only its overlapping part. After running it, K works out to 1.48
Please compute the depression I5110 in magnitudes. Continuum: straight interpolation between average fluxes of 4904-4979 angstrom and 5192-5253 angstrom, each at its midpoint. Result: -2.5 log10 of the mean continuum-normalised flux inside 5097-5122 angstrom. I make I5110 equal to 0.08 mag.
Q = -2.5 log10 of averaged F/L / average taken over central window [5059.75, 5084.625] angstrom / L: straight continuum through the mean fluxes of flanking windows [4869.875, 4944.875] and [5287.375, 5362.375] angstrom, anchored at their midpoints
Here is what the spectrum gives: 0.215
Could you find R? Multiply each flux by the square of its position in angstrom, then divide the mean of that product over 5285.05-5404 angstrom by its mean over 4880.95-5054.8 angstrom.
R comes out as 1.9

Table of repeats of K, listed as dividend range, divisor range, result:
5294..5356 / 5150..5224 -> 1.56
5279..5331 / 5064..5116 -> 1.43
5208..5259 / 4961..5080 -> 1.44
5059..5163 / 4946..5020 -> 1.24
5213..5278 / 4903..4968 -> 1.19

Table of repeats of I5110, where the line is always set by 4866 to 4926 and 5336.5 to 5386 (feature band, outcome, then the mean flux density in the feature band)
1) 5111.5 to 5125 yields 0.14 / 6.37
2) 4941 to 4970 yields 0.04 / 5.71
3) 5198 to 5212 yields 0.47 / 5.16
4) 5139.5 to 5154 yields 0.19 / 6.29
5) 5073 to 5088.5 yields 0.19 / 5.85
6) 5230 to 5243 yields 0.03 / 8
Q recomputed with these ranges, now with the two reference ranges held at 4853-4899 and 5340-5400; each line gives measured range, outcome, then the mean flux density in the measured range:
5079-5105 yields 0.126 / 6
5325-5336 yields 0.094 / 8.27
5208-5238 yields 0.087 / 7.39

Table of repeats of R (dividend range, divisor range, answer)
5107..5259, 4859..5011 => 1.26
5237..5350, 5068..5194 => 1.49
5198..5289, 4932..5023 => 1.50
